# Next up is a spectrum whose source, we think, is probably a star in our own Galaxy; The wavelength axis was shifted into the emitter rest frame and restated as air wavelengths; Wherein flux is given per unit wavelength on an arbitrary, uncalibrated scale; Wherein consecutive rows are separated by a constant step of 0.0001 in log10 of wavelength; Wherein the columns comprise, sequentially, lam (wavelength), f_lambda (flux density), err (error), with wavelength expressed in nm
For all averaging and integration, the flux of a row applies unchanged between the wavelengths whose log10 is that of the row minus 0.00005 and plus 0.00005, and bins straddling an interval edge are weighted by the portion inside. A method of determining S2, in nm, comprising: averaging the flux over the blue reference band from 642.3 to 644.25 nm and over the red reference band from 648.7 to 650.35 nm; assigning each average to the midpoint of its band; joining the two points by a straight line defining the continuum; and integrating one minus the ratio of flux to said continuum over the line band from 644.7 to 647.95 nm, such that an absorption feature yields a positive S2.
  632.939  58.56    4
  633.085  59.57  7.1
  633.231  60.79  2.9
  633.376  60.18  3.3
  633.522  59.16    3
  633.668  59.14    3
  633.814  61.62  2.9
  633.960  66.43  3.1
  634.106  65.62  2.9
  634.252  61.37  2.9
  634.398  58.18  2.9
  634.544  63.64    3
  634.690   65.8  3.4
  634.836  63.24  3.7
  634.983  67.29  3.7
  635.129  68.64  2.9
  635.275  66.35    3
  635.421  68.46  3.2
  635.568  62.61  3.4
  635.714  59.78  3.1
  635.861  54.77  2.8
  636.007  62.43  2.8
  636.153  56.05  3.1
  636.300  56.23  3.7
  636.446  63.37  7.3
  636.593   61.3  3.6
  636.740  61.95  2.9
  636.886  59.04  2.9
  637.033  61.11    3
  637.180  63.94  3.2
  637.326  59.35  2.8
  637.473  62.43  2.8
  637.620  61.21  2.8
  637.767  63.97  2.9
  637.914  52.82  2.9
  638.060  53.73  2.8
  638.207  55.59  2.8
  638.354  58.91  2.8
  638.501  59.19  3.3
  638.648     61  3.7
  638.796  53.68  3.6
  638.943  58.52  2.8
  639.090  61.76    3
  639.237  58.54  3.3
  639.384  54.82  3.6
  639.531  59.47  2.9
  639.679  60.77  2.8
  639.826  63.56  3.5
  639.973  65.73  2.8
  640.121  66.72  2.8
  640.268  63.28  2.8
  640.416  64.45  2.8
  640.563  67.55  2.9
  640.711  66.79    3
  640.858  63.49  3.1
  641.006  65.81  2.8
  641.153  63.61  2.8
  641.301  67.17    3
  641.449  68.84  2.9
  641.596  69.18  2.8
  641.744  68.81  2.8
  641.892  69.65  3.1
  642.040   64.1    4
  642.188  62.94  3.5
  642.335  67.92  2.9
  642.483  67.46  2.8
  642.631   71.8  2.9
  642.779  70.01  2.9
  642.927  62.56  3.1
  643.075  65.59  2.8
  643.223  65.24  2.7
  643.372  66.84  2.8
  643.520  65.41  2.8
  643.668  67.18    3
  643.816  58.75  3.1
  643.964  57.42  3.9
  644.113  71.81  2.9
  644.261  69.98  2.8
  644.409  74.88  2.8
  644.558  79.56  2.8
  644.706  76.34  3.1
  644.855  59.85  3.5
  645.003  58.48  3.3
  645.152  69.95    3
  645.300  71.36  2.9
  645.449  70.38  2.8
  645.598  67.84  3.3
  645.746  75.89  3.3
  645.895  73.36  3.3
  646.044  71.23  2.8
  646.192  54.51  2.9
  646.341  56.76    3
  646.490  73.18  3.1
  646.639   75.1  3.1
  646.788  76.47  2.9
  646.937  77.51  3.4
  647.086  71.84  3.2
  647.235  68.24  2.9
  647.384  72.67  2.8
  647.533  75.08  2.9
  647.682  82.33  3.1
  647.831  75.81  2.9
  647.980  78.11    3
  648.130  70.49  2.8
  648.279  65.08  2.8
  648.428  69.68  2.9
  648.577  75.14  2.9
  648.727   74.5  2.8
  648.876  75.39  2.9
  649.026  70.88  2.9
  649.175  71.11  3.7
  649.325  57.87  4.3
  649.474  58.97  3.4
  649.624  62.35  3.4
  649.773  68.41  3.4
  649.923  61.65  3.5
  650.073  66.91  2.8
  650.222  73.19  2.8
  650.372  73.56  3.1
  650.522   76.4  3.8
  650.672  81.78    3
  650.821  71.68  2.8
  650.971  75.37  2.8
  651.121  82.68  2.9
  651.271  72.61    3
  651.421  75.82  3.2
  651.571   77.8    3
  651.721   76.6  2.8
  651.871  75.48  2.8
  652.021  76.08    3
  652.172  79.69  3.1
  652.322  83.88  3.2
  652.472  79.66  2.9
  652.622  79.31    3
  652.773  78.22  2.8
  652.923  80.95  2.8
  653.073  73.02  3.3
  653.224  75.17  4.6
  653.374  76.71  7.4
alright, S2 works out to -0.19 nm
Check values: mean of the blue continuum 66.1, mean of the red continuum 67.4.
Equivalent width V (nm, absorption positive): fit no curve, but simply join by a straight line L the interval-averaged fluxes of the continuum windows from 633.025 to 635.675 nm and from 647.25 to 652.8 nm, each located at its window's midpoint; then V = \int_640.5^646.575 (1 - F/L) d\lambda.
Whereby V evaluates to 0.17 nm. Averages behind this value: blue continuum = 63.2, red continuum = 73.5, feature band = 67.3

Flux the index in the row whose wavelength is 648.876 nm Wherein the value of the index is 75.39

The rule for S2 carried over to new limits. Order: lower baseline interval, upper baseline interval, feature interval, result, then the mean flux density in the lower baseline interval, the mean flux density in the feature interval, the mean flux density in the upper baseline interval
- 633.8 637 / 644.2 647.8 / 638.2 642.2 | 0.20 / 62.5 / 63.1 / 71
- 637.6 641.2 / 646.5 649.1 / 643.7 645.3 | 0.02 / 61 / 67.9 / 73.8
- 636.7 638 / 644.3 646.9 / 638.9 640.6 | 0.03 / 60.6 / 62.1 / 69.8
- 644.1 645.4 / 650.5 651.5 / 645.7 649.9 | 0.16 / 70.2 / 70.5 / 76.7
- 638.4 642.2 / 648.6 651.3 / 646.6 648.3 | -0.13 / 63.4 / 74.3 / 70.9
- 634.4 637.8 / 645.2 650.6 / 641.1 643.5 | -0.01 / 62.2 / 67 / 70.5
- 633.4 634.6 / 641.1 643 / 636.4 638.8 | 0.17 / 61.8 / 59.7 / 67.3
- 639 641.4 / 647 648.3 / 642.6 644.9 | 0.02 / 63.4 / 67.7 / 73.7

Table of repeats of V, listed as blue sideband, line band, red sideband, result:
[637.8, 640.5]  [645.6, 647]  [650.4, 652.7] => -0.005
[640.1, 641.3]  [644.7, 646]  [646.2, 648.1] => 0.033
